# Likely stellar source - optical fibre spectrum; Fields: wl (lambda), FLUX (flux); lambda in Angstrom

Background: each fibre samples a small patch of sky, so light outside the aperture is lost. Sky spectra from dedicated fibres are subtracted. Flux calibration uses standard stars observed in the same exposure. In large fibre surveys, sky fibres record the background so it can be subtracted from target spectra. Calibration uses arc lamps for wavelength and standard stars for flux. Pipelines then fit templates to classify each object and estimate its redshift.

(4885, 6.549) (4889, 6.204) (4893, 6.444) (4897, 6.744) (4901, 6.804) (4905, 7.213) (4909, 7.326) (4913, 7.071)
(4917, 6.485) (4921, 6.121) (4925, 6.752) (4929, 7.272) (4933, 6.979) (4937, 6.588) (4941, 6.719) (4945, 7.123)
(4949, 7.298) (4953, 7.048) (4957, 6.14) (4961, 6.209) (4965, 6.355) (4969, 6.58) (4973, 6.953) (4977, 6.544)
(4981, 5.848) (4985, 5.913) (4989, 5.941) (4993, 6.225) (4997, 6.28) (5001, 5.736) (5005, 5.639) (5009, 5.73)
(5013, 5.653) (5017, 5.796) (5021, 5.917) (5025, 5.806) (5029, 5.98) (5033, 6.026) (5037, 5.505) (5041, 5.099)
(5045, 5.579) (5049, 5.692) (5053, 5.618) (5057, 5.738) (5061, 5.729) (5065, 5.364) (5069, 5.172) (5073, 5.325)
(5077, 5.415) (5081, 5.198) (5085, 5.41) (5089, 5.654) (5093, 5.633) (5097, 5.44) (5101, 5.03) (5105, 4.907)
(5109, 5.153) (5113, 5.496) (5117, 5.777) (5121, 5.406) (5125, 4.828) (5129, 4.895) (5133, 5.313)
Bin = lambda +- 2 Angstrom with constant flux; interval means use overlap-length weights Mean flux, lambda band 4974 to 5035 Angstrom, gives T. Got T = 5.95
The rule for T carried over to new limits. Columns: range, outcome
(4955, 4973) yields 6.39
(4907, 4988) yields 6.66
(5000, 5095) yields 5.6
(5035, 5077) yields 5.48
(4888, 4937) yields 6.79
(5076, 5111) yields 5.31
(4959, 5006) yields 6.2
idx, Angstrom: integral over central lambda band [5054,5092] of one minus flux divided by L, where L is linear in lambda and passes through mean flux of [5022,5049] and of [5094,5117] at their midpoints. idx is 0.04 Angstrom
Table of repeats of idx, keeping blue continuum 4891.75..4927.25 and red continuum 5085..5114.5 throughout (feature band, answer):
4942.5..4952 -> -1.0 Angstrom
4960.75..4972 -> -0.2 Angstrom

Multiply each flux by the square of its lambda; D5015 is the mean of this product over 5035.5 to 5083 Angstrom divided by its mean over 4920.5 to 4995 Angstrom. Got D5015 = 0.86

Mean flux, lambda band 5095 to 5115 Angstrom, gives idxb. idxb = 5.21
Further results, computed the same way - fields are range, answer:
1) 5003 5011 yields 5.68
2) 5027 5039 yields 5.84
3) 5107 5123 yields 5.46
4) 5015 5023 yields 5.86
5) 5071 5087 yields 5.34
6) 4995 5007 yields 5.89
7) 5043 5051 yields 5.64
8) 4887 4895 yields 6.32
